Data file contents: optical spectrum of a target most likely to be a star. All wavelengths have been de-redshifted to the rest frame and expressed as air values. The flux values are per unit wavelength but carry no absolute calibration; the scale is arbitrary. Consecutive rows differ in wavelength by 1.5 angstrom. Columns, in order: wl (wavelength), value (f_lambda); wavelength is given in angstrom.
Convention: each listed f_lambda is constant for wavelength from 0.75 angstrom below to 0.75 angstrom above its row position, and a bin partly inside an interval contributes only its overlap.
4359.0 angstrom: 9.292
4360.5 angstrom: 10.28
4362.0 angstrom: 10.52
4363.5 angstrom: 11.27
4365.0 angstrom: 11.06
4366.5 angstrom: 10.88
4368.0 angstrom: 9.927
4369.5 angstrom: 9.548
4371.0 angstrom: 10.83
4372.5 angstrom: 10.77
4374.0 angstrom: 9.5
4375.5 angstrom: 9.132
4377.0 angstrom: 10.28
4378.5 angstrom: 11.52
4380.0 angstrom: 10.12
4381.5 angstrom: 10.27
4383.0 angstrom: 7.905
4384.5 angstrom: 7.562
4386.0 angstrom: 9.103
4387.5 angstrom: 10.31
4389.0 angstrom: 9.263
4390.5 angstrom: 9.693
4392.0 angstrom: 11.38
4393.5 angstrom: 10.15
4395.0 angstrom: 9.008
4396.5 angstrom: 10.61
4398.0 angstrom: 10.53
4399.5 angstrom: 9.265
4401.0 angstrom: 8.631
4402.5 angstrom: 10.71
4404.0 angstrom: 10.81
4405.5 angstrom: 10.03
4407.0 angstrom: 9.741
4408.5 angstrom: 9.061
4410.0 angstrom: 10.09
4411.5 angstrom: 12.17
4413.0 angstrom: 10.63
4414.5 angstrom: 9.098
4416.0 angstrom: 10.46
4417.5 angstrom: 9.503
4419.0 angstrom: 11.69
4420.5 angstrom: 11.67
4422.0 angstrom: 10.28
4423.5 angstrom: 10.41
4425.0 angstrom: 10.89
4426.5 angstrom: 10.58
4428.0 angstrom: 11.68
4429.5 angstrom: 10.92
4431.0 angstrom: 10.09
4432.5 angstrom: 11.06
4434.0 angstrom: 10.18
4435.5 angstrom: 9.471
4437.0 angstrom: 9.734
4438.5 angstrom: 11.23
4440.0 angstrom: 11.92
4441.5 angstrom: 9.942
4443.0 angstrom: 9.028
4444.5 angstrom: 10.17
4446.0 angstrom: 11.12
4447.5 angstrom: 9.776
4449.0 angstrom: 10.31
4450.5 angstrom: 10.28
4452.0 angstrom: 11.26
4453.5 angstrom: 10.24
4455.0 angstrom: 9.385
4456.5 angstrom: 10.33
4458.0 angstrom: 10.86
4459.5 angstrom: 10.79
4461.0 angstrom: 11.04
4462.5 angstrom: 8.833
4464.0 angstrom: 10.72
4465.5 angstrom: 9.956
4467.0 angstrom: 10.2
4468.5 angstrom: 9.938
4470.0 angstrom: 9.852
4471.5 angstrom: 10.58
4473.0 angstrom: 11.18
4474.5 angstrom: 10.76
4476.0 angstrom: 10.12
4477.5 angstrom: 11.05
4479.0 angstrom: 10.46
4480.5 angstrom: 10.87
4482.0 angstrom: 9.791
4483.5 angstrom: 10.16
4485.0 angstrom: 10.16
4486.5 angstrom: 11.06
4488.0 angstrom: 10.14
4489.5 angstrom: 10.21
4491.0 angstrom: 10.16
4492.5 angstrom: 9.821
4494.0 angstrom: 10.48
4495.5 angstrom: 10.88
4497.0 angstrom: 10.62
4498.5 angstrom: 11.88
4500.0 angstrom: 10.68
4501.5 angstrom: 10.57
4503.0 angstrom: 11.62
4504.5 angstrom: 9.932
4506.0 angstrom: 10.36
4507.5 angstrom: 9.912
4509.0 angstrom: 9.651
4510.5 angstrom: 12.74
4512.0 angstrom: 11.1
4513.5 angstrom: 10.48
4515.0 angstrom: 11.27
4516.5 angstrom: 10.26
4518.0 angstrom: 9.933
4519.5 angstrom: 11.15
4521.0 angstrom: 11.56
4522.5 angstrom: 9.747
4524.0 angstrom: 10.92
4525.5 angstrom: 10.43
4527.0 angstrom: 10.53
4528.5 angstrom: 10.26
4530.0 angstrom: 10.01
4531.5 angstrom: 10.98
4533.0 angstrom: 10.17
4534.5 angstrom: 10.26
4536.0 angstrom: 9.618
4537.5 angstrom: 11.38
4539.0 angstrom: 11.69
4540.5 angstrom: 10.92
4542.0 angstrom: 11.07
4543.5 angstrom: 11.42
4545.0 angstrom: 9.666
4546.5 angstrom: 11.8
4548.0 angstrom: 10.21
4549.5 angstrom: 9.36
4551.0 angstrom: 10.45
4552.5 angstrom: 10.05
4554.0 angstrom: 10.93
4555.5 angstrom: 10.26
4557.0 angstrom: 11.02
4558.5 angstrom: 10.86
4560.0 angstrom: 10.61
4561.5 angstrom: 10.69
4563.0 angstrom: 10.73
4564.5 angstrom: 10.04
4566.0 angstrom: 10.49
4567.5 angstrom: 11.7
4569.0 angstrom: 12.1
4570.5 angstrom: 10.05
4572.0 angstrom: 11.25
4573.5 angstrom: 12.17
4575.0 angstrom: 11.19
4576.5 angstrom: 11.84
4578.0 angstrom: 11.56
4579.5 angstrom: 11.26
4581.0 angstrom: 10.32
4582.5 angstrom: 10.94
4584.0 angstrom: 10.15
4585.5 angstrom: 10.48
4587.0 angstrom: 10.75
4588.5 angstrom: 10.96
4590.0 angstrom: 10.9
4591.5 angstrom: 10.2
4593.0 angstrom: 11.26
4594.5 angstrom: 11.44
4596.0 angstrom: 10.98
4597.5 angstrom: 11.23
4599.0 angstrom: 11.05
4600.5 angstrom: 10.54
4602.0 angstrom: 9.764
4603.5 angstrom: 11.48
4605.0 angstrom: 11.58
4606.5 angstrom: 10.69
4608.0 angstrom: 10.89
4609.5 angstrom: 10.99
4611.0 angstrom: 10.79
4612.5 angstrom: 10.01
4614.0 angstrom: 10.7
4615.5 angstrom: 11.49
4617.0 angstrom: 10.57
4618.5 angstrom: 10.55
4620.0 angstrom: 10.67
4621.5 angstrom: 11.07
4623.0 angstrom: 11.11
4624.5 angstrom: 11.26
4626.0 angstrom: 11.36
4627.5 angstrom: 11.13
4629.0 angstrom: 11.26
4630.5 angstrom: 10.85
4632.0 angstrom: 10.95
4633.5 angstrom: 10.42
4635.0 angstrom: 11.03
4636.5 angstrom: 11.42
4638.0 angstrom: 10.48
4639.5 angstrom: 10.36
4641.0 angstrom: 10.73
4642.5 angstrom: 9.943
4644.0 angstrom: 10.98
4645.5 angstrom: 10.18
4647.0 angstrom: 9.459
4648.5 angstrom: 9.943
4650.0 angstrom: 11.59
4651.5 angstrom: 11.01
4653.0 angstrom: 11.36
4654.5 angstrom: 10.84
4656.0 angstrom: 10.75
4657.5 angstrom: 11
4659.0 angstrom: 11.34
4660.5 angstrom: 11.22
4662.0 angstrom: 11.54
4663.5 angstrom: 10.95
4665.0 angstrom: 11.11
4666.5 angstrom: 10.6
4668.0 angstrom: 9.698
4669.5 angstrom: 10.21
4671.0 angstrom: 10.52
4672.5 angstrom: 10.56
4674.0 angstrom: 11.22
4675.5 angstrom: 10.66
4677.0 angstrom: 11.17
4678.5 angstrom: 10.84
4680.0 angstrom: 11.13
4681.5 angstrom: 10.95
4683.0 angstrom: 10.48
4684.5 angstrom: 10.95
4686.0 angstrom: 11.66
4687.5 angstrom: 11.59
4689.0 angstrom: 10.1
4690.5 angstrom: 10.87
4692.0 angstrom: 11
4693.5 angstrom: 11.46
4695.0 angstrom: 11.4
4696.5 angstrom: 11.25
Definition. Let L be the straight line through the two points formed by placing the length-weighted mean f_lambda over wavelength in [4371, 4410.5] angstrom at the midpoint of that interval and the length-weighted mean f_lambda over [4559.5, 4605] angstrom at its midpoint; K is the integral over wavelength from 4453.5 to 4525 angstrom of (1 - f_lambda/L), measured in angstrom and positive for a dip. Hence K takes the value -0.7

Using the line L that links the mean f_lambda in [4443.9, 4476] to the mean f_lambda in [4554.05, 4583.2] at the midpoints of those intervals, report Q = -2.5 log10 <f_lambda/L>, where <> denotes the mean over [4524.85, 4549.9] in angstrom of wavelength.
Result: 0.023 mag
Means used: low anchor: 10.4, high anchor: 11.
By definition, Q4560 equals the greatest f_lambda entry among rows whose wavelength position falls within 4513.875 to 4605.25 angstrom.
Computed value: 12.17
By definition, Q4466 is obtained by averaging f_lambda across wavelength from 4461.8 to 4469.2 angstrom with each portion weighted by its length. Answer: 9.94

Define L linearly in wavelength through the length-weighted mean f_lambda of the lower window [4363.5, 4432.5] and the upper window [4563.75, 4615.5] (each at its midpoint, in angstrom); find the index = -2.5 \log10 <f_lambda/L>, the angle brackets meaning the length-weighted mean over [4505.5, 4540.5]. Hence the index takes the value 0.00 mag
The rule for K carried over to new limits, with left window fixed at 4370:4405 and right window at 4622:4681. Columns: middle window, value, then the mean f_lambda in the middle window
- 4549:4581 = -1.1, 10.9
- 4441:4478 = -0.6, 10.3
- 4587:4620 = -0.6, 10.9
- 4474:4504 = -0.9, 10.6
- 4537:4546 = -0.5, 11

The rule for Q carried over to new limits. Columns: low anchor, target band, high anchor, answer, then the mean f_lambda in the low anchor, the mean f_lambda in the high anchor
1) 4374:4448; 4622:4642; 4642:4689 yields -0.021 mag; 10.2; 10.8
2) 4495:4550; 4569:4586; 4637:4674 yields -0.039 mag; 10.7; 10.7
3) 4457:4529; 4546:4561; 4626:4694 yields 0.011 mag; 10.5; 10.8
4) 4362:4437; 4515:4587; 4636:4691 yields -0.020 mag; 10.2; 10.8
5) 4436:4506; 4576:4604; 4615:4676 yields -0.020 mag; 10.4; 10.8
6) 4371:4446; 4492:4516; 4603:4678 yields -0.031 mag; 10.2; 10.8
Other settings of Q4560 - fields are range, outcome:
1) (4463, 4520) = 12.74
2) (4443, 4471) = 11.26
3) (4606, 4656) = 11.59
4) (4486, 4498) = 11.06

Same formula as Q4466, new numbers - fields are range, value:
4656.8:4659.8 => 11.2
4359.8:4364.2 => 10.7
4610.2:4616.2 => 10.7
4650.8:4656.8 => 11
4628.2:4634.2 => 10.9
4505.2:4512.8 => 10.7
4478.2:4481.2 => 10.7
